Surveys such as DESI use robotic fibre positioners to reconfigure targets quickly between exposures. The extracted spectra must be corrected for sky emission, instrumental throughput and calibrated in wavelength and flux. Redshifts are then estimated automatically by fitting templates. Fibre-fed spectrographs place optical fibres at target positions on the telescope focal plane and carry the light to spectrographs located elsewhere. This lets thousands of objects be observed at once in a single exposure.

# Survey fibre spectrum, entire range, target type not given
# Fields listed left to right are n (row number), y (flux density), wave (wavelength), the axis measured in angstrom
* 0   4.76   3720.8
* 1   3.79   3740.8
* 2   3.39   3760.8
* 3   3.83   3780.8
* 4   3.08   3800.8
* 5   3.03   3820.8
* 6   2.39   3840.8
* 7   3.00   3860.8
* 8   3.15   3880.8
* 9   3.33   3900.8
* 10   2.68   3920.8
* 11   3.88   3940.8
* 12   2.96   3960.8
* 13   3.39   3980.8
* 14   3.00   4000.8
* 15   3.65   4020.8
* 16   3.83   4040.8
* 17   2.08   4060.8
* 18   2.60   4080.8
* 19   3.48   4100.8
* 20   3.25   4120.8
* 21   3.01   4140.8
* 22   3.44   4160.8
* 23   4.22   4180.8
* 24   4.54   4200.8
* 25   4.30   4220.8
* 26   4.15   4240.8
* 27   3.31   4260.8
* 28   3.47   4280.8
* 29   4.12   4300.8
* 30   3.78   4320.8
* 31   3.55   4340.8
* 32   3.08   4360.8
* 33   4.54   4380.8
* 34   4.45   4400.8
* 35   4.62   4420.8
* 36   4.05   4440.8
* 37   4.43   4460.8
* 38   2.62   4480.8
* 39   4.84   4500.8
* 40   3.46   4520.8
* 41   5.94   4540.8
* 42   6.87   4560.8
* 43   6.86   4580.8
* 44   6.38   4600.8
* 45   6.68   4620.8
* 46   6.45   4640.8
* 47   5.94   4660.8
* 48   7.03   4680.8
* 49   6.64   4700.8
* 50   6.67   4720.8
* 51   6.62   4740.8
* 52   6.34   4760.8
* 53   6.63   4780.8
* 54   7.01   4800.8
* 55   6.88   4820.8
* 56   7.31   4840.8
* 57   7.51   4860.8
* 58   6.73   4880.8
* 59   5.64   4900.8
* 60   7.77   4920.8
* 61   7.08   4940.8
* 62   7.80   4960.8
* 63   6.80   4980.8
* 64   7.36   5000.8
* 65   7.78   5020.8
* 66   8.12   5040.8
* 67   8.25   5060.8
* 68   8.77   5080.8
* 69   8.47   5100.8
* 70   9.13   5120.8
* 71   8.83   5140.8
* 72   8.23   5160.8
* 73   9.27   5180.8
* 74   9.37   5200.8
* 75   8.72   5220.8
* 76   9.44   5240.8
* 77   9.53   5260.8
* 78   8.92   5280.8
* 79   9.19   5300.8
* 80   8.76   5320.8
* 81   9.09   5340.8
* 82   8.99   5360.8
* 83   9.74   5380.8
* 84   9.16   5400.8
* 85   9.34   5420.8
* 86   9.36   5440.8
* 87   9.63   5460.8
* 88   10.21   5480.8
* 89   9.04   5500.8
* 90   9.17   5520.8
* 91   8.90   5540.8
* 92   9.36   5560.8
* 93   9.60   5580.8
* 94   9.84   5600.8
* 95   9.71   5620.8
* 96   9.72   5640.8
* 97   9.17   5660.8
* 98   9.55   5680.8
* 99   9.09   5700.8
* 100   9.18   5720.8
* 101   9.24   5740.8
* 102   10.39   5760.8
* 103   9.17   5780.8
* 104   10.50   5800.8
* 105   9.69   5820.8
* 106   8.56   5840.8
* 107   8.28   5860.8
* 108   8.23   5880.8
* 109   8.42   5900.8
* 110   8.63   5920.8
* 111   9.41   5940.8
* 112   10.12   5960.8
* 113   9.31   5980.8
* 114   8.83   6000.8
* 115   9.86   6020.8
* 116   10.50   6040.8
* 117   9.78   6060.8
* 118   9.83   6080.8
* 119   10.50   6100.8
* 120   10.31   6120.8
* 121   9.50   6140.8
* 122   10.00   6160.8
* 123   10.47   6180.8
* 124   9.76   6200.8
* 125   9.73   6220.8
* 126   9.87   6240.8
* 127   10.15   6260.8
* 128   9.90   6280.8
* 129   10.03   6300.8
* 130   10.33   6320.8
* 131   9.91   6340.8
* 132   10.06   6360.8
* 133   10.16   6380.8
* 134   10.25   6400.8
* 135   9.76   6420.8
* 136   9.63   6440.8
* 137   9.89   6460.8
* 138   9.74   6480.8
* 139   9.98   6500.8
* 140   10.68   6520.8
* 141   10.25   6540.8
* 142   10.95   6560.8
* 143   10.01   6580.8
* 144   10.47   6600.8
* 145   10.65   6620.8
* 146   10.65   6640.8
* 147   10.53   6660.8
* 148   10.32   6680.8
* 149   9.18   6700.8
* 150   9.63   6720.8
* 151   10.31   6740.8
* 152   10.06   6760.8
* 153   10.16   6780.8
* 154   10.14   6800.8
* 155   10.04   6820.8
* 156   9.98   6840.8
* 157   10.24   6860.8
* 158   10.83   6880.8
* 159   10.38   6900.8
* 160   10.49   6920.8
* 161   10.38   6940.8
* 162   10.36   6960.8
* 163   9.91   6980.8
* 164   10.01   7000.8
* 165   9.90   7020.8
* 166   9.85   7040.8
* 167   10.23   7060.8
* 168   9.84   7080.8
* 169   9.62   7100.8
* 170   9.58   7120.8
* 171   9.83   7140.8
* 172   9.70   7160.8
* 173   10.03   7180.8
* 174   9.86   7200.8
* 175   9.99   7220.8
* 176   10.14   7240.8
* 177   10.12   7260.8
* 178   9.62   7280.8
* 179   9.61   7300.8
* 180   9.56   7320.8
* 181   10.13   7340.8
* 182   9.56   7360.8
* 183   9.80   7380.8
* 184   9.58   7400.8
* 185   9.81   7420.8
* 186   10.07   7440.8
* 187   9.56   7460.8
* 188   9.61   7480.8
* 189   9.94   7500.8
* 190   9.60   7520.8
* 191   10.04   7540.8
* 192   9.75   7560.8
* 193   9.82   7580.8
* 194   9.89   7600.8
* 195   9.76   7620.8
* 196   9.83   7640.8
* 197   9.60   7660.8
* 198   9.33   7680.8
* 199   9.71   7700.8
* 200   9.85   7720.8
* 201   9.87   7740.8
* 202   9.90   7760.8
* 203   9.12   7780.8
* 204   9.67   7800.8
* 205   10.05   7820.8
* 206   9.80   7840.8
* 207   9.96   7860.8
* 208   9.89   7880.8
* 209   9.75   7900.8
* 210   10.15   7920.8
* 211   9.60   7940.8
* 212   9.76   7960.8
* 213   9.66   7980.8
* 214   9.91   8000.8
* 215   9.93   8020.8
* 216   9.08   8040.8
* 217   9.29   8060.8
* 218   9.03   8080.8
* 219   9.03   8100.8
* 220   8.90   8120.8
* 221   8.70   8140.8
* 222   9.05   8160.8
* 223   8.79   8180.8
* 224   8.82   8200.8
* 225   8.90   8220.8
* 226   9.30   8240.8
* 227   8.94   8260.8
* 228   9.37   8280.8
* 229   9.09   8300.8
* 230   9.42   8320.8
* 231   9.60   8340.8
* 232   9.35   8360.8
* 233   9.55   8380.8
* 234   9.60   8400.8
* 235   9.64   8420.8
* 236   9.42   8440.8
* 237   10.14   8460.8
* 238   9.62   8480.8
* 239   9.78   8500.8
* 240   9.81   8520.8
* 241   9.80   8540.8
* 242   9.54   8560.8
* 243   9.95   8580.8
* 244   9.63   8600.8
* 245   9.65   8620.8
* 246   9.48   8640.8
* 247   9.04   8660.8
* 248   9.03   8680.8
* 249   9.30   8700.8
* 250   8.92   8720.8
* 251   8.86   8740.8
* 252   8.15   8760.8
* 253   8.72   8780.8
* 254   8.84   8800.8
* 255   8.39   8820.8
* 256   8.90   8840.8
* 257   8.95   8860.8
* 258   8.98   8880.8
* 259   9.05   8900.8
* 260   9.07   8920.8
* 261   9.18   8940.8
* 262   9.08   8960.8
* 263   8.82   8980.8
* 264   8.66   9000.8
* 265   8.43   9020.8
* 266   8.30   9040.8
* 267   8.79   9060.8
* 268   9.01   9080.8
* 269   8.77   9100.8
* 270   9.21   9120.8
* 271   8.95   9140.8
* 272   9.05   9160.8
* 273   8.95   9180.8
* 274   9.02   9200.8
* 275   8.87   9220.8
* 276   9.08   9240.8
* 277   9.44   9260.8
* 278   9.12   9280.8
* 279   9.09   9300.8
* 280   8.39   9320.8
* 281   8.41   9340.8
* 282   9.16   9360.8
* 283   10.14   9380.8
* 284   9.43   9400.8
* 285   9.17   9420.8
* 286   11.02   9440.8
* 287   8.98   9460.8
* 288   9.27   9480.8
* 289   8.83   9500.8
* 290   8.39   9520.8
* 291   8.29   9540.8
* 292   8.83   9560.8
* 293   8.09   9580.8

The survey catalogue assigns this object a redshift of 0.14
